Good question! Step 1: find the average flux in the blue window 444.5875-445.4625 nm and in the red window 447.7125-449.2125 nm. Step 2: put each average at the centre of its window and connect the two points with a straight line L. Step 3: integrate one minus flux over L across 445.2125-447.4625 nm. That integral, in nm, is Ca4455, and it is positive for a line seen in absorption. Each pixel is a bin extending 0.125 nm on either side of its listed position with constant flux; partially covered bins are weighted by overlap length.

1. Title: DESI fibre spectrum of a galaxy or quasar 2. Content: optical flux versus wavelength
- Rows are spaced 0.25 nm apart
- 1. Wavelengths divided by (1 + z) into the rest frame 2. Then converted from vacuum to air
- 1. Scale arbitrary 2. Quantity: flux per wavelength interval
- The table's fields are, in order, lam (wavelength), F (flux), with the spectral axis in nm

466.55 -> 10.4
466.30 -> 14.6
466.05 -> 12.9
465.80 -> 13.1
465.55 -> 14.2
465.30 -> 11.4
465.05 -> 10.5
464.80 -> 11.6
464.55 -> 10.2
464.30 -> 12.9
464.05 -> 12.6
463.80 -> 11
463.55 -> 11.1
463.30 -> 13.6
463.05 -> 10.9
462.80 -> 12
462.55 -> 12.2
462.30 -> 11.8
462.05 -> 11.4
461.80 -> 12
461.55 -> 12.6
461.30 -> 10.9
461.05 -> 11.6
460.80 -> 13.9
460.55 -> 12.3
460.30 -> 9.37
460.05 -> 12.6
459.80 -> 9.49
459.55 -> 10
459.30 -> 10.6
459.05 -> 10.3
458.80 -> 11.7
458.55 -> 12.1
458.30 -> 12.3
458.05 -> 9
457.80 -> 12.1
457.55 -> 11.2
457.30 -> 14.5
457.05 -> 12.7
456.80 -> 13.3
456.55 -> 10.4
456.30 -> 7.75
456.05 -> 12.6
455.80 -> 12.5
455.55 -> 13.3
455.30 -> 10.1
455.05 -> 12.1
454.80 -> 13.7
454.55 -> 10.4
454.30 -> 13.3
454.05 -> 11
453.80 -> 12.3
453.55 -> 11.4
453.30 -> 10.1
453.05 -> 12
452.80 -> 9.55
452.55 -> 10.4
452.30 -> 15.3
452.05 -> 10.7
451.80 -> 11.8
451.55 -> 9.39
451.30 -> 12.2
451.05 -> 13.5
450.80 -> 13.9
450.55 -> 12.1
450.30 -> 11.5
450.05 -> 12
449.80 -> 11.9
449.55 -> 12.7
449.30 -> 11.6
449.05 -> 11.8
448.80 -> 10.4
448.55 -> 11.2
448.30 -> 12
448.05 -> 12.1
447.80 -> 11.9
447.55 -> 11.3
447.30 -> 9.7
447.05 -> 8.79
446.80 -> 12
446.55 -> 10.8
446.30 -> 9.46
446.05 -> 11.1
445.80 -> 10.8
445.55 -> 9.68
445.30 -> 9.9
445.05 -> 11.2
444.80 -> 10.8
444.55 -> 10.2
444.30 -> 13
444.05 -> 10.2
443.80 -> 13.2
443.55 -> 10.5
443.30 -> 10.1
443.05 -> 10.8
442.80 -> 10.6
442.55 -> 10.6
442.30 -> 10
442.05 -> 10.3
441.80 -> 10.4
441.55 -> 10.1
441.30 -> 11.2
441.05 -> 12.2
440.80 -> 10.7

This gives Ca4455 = 0.14 nm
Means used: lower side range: 10.5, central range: 10.3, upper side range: 11.6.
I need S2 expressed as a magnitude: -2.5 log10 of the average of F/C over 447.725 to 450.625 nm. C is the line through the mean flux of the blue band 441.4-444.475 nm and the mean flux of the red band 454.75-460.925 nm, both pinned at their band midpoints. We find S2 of -0.06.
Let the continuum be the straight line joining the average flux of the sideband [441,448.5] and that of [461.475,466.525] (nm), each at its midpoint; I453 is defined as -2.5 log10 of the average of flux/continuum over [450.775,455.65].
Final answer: -0.04 mag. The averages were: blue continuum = 10.8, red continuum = 12.1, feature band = 11.8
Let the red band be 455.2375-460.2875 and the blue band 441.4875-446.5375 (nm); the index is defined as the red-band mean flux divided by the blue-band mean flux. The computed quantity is 1.07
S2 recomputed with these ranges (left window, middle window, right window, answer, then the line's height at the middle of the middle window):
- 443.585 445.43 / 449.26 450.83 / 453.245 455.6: -0.061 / 11.5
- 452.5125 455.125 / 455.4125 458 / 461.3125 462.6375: -0.027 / 11.6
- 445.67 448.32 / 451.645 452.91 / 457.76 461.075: -0.050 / 11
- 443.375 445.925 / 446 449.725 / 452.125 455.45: 0.006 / 11.2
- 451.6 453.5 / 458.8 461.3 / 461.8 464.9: 0.048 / 11.6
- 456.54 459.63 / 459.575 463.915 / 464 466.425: 0.033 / 12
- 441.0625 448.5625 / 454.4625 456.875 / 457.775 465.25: -0.034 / 11.2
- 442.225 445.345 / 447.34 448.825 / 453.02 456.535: -0.029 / 11.2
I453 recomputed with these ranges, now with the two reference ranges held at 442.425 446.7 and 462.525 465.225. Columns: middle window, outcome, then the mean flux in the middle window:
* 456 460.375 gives 0.017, 11.2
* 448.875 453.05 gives -0.077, 11.9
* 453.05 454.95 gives -0.053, 11.8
